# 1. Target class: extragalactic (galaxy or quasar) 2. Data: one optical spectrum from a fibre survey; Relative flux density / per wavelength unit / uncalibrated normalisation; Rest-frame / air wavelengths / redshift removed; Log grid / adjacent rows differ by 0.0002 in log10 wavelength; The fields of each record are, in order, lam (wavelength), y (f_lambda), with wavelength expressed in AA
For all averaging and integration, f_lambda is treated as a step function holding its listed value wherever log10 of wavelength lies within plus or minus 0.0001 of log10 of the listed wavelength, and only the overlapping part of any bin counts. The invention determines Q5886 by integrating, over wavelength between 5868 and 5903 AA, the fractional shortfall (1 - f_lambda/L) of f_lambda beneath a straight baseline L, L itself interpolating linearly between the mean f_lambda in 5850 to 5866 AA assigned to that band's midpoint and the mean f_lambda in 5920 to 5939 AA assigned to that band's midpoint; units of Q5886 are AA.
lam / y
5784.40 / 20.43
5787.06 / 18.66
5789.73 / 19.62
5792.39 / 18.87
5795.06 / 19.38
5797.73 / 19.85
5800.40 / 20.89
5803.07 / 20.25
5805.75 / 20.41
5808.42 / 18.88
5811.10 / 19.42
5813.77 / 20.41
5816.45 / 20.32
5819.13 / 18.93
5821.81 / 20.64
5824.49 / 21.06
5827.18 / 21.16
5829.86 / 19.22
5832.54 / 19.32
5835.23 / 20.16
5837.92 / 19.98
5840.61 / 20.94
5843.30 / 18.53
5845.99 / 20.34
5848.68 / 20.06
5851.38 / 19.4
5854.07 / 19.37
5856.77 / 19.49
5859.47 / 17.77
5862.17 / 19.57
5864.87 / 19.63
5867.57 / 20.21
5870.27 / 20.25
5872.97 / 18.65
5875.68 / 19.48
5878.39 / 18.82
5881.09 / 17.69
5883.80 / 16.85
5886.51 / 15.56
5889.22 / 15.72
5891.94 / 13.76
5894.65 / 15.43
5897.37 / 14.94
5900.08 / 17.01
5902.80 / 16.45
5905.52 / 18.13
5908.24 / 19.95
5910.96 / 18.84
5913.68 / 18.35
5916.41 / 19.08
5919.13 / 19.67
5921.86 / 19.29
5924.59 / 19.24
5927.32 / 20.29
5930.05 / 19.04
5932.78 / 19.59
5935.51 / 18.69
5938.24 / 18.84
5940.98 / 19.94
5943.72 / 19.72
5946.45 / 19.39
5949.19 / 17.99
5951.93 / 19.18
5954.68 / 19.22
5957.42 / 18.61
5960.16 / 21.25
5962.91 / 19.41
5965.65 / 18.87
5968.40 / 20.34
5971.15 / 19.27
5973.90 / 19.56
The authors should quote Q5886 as 3.9 AA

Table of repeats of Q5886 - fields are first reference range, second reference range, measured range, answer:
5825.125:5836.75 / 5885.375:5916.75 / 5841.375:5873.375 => -1.1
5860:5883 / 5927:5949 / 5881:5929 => 4.2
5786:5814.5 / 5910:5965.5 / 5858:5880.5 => 0.3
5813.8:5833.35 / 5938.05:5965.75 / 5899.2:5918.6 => 1.2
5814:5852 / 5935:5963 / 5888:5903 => 3.2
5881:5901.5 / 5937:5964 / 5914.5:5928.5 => -1.5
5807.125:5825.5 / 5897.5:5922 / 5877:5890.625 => 1.3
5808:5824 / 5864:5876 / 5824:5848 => -0.3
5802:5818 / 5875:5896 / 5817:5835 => -0.8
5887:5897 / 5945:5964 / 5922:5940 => -1.7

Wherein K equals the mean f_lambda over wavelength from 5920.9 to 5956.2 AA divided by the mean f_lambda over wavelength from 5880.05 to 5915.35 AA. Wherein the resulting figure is 1.1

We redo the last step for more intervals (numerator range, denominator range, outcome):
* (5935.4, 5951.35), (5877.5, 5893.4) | 1.17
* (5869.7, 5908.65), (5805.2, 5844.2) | 0.86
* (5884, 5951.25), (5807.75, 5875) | 0.92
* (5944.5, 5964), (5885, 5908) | 1.20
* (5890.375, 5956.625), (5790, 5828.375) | 0.92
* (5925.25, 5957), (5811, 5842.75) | 0.96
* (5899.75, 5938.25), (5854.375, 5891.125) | 1.03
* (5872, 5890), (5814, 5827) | 0.86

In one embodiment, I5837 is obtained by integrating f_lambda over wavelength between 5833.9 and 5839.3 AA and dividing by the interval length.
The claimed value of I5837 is 20.1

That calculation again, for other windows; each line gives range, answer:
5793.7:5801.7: 20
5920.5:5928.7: 19.6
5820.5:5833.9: 20.3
